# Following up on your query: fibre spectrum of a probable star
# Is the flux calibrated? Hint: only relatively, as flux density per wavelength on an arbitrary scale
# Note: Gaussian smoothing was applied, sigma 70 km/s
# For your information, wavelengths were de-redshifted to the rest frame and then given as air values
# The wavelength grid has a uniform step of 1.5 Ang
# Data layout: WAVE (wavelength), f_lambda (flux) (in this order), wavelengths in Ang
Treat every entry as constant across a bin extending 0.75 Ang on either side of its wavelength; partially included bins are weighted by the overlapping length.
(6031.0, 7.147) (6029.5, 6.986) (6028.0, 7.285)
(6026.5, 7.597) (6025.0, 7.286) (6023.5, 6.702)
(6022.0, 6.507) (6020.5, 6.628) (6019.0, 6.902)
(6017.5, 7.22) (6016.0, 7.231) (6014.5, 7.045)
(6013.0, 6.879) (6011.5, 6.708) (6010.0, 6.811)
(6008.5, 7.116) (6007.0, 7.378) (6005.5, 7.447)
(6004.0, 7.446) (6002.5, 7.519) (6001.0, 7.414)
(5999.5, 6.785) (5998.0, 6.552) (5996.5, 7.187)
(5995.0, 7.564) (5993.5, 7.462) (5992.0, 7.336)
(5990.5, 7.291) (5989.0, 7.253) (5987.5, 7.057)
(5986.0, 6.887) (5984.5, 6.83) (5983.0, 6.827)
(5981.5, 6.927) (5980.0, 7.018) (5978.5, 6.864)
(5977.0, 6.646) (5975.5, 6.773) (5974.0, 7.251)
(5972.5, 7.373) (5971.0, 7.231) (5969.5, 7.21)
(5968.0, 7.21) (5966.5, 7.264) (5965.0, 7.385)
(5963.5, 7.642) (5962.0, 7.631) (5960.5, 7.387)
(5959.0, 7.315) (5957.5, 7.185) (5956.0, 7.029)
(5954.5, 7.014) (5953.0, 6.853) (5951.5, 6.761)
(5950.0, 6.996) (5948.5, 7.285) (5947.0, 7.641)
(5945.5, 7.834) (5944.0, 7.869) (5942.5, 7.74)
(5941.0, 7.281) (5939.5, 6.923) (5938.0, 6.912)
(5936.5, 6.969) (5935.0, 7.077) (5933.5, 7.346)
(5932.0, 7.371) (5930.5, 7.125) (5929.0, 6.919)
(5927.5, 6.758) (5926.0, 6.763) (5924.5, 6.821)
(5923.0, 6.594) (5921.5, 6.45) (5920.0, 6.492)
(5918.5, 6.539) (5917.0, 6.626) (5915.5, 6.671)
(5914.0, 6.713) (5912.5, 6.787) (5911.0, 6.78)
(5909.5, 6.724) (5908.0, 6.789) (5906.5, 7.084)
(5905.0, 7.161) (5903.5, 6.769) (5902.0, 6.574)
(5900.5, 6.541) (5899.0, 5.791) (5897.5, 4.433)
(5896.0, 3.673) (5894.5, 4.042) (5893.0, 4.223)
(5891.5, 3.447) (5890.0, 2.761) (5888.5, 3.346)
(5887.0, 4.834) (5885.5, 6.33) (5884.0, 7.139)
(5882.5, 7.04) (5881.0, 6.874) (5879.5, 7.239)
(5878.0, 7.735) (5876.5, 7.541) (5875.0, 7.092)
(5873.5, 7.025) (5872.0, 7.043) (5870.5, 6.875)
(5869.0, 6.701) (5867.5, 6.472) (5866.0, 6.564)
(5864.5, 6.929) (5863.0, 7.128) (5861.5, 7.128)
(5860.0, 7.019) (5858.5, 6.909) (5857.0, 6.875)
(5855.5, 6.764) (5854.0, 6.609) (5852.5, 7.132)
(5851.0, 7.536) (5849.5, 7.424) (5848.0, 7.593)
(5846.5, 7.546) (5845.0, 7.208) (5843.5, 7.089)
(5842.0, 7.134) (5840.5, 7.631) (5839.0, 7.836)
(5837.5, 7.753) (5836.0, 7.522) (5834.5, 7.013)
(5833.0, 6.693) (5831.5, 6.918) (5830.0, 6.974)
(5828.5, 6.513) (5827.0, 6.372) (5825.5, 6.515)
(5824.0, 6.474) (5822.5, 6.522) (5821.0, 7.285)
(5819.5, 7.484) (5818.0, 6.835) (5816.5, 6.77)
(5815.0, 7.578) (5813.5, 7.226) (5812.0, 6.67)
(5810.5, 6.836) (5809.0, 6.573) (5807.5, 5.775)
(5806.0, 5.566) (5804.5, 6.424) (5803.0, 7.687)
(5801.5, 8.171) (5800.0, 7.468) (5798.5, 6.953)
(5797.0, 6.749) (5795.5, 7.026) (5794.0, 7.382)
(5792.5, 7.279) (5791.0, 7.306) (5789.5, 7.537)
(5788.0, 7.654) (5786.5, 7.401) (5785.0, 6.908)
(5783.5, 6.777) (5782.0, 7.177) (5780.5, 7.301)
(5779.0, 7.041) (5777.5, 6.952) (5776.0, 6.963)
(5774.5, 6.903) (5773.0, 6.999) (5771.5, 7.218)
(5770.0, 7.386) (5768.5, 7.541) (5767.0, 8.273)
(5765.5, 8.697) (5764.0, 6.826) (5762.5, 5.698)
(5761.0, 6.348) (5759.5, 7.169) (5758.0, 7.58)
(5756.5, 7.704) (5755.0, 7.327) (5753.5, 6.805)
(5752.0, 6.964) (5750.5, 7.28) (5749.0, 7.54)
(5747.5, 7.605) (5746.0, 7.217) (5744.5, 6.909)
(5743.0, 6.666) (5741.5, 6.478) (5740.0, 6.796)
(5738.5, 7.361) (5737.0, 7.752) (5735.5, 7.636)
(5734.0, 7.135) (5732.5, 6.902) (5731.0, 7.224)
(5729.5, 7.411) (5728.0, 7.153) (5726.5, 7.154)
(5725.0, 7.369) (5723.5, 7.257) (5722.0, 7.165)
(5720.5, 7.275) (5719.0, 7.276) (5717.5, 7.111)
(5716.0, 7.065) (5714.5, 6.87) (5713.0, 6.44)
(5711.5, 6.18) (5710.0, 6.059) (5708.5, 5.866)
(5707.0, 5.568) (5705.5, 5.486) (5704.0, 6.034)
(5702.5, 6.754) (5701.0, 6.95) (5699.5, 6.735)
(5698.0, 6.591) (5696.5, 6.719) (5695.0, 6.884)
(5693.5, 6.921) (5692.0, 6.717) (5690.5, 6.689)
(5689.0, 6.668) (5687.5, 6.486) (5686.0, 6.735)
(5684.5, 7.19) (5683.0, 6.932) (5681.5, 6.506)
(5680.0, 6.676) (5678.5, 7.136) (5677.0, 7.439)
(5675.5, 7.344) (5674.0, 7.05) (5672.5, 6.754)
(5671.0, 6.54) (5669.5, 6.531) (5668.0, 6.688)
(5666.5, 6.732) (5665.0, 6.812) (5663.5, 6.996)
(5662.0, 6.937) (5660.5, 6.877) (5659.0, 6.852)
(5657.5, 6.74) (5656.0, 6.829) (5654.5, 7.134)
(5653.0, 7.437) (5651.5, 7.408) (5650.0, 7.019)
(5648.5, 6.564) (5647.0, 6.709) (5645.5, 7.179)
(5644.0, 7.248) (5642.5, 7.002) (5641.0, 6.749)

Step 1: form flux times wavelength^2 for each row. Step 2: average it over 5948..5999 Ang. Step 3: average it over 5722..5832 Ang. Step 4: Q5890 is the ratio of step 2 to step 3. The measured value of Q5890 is 1.1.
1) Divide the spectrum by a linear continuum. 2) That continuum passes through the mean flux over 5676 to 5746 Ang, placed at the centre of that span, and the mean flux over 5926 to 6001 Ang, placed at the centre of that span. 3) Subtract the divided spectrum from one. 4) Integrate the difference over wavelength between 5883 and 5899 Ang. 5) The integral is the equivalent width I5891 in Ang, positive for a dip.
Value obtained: 5.8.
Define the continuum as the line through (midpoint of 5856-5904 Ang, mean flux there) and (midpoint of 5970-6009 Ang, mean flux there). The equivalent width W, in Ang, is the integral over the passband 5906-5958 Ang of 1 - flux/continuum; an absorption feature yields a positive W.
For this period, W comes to -3.0 Ang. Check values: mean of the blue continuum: 6.13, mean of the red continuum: 7.13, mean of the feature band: 6.99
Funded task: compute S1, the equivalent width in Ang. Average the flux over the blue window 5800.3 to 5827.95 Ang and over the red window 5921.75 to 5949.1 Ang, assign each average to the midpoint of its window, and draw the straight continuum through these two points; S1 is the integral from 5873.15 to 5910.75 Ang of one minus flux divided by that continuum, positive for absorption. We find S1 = 6.0 Ang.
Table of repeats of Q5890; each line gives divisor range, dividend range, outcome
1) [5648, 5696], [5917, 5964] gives 1.13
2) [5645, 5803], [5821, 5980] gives 1.03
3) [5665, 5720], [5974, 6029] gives 1.18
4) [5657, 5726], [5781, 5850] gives 1.09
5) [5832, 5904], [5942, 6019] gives 1.15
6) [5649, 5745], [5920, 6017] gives 1.14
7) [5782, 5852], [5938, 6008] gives 1.07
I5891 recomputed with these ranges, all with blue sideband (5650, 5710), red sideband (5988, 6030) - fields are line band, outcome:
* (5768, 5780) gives -0.5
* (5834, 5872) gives -1.0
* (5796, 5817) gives 0.0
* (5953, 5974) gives -0.6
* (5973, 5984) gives 0.3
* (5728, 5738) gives -0.8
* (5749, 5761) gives -0.7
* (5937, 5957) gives -0.5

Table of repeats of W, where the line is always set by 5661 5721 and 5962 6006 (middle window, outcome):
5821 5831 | 0.42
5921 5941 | 0.39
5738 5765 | -0.90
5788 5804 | -1.13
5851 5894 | 3.68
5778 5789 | -0.53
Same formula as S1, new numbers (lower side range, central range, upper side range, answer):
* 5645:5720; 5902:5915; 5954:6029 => 0.37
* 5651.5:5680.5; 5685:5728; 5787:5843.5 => 1.68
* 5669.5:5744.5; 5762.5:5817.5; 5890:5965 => -2.86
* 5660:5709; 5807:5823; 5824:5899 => -0.78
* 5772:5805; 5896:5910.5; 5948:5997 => 1.76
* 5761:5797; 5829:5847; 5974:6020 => -0.24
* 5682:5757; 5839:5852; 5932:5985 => -0.67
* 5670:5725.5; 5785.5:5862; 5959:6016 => -1.61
